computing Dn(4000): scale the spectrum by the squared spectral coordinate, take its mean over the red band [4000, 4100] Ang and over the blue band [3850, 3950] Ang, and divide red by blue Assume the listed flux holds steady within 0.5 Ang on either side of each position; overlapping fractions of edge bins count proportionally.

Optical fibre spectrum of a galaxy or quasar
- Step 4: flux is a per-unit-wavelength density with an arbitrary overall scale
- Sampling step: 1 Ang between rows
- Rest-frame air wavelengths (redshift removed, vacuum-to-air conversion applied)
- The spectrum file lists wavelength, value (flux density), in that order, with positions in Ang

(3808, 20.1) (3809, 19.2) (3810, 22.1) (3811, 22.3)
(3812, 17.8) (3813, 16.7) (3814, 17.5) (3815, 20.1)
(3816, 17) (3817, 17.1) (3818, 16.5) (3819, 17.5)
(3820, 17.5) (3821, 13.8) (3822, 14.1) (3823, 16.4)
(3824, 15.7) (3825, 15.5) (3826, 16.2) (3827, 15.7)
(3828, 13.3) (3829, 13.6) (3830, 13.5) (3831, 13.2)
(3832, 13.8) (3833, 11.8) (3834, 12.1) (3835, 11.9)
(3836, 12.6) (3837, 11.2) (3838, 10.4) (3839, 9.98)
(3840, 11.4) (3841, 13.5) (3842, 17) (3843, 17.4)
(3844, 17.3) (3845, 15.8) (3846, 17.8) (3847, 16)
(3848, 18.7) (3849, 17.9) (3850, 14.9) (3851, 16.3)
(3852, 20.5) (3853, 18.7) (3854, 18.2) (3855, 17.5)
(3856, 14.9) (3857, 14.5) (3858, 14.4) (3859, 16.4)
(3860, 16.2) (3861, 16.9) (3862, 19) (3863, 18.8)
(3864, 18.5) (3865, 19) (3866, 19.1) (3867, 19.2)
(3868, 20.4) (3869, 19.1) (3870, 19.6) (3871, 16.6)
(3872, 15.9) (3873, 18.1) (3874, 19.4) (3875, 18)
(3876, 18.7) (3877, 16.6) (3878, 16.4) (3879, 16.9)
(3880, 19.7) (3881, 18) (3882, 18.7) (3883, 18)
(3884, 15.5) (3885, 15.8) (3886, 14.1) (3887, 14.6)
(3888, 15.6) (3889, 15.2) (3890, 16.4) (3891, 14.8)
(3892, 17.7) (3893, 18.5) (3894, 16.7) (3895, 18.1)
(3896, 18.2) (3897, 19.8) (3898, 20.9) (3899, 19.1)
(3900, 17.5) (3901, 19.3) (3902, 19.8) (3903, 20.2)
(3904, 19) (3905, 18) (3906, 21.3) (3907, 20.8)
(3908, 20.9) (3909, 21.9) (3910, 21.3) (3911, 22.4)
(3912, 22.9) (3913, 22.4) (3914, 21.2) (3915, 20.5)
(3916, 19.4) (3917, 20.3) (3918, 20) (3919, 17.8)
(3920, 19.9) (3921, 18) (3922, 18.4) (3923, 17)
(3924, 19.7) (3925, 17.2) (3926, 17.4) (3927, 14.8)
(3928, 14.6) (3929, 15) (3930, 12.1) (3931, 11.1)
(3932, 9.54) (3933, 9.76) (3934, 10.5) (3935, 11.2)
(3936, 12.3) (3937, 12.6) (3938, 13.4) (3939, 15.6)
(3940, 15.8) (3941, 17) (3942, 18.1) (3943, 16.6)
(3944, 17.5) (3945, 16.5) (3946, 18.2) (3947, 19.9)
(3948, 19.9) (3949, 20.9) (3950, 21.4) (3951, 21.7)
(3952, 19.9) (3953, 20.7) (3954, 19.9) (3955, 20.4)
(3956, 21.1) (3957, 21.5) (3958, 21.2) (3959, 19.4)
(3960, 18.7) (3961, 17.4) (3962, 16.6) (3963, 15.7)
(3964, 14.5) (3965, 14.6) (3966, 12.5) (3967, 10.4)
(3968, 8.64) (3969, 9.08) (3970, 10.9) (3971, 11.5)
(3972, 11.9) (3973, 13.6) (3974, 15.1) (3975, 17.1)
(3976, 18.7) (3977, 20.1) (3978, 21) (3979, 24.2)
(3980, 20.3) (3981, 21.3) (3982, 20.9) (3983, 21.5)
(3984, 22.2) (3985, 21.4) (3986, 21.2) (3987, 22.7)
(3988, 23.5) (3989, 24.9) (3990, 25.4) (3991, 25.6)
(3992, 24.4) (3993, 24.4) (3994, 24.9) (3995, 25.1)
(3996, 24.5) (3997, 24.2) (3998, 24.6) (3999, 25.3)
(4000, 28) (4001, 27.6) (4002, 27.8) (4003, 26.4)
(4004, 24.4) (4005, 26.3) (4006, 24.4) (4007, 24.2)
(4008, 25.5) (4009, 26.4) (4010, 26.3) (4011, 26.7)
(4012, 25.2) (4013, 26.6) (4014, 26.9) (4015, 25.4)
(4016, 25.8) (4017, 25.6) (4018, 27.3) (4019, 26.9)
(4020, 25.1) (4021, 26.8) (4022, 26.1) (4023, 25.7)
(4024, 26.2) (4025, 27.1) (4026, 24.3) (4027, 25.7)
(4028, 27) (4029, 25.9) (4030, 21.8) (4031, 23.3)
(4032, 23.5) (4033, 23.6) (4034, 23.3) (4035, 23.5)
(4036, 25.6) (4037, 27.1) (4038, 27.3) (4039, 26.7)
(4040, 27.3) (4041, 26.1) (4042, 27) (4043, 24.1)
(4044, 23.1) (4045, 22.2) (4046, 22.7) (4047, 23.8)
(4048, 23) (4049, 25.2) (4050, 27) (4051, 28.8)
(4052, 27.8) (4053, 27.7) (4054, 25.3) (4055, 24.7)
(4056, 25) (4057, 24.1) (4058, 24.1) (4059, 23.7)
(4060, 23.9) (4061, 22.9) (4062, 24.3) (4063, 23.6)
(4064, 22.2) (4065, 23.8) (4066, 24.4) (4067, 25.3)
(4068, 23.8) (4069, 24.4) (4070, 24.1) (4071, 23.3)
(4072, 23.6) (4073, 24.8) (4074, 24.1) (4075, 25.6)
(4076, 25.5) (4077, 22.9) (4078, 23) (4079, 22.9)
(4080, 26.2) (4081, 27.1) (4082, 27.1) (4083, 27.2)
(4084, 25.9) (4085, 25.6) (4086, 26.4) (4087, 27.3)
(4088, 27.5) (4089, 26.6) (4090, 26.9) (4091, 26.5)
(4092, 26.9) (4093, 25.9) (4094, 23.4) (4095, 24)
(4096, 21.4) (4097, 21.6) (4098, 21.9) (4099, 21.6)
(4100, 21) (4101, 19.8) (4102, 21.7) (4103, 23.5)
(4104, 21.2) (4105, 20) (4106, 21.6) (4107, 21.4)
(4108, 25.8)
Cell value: 1.54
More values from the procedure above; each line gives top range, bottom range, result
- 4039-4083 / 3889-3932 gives 1.44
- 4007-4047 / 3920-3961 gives 1.56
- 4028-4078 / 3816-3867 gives 1.75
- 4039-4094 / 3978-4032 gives 1.04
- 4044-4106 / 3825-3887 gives 1.68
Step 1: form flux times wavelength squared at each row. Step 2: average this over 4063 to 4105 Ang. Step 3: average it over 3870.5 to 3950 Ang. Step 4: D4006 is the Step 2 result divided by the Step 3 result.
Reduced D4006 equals 1.5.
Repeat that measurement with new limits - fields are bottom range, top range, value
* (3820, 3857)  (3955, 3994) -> 1.34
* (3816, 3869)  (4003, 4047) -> 1.76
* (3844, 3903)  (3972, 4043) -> 1.48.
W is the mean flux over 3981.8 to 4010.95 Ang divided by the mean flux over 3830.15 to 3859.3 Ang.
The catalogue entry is 1.65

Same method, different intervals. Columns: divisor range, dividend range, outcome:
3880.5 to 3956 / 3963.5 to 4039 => 1.28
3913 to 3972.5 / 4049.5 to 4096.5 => 1.52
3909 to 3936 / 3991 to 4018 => 1.50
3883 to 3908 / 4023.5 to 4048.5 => 1.39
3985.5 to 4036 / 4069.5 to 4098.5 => 0.99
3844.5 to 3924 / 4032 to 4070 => 1.36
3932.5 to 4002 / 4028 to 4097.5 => 1.32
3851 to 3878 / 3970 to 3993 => 1.14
